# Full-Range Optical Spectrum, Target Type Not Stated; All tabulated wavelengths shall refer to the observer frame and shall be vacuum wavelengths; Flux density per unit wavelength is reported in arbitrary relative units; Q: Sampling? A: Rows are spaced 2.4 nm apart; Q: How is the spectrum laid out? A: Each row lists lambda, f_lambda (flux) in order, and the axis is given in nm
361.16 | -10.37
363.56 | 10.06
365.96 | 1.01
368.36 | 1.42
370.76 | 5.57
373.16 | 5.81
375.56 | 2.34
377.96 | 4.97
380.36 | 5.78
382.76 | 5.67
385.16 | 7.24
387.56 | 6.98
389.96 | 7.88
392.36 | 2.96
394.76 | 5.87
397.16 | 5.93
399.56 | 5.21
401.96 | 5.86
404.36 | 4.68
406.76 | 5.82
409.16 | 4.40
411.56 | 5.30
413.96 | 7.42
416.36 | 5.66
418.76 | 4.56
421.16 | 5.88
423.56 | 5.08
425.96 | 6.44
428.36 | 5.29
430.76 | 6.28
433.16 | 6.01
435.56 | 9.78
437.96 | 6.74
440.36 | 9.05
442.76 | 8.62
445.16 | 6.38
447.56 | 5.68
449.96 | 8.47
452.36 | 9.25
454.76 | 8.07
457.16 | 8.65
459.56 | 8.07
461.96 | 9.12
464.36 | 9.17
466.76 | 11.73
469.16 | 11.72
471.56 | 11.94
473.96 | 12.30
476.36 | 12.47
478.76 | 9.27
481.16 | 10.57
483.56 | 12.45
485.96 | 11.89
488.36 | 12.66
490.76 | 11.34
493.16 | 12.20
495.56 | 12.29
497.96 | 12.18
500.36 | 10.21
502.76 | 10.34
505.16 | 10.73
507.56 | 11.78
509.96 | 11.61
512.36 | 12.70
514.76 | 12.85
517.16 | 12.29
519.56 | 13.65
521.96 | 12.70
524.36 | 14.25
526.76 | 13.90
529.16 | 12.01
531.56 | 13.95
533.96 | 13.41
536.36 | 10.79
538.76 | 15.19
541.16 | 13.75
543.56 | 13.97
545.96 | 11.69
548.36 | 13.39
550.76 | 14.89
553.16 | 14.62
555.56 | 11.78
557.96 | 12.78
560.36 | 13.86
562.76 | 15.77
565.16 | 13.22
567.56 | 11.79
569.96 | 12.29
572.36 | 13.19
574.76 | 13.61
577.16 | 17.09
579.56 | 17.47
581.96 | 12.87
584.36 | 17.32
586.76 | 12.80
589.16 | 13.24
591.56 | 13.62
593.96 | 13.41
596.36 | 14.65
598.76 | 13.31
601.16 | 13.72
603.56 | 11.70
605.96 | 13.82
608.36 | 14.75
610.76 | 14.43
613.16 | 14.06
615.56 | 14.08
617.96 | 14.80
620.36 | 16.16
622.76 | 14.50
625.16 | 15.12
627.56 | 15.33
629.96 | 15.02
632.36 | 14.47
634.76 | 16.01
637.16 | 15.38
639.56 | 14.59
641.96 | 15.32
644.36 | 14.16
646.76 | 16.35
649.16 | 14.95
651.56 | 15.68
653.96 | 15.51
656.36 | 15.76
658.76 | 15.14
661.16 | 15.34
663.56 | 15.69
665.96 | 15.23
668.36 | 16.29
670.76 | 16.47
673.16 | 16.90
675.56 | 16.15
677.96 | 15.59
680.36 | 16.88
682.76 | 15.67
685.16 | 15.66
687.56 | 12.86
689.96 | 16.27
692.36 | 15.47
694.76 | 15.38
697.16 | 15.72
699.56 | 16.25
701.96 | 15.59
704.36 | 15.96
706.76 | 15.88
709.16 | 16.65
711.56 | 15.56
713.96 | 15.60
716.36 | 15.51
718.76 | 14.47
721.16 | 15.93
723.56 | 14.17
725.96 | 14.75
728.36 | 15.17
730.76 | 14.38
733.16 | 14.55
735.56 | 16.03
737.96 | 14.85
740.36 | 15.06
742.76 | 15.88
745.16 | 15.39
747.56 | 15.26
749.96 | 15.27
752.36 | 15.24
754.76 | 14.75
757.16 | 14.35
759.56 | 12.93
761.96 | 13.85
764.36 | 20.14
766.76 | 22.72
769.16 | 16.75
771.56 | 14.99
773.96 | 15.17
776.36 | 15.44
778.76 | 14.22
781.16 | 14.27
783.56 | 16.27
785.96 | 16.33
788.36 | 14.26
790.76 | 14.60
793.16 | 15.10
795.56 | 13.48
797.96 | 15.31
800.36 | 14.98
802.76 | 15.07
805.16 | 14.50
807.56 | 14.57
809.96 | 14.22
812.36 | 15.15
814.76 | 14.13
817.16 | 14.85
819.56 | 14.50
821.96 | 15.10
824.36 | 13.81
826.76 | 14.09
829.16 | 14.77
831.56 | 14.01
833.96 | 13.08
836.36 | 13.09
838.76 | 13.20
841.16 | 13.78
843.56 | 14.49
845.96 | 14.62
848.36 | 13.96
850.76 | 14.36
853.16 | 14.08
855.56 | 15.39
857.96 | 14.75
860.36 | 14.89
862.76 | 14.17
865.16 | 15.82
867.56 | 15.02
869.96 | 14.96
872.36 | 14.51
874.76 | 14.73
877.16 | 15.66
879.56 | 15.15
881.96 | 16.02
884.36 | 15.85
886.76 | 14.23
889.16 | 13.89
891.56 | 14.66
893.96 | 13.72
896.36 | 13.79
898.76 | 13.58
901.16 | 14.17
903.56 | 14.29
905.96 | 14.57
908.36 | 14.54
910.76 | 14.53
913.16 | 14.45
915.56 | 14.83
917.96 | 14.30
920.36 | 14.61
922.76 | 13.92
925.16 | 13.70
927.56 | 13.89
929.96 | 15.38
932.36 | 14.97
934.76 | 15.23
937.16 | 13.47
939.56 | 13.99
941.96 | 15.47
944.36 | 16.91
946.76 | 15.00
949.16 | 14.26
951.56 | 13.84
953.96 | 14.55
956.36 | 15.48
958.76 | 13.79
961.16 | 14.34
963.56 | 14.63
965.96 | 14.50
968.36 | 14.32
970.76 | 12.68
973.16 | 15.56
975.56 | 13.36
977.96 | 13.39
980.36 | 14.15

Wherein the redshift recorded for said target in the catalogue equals 0.166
